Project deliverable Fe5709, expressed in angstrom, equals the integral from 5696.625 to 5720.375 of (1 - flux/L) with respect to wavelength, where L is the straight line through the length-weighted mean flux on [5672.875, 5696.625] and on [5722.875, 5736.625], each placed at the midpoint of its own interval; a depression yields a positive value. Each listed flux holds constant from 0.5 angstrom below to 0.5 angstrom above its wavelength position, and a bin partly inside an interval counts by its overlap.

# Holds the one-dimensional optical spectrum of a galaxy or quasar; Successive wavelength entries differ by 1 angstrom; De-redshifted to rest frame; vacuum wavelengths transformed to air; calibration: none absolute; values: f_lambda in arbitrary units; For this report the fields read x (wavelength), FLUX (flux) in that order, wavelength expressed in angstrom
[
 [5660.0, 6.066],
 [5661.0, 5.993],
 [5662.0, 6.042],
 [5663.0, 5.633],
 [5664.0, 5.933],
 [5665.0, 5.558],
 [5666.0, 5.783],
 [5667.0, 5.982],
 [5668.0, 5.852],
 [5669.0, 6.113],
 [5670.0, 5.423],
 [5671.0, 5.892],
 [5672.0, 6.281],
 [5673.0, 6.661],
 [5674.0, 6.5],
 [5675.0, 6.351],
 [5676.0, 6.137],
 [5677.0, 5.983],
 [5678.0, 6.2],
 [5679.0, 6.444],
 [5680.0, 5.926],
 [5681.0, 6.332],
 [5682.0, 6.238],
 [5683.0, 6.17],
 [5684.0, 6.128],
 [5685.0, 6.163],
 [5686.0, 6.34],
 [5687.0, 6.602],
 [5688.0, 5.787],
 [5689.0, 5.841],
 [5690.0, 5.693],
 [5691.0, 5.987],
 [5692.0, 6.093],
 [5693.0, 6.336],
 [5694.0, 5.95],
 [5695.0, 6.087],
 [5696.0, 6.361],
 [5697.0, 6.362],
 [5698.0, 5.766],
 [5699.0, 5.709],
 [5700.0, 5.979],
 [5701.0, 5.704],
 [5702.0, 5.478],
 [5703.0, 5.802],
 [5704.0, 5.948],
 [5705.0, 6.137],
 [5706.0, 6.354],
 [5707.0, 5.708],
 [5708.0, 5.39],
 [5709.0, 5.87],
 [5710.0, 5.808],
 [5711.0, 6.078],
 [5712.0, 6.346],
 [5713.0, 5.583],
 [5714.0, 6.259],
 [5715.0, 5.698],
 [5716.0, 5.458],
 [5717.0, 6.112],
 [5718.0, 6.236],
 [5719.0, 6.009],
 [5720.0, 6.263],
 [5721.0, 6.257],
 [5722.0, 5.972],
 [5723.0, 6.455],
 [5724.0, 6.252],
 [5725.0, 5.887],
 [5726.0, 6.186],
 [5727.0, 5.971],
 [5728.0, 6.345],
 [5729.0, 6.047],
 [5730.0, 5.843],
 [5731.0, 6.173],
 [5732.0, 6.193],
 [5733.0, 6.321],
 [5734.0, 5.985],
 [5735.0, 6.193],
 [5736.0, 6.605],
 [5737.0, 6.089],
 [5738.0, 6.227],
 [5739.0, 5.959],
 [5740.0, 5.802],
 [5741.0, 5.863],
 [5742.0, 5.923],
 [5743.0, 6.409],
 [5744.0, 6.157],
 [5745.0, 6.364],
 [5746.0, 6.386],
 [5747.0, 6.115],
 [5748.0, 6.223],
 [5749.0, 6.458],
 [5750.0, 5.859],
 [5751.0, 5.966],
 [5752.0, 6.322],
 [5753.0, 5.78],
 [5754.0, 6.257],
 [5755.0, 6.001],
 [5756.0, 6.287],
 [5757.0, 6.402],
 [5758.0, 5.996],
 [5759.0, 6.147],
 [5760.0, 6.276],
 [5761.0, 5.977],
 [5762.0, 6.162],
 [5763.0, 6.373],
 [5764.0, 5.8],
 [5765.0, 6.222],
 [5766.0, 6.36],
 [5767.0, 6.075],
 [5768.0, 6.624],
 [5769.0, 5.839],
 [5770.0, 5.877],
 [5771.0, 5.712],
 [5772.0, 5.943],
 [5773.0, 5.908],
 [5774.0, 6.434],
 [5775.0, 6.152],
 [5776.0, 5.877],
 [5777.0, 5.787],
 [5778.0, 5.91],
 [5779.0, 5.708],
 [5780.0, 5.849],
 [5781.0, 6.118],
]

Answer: 1.0 angstrom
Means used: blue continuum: 6.17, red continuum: 6.17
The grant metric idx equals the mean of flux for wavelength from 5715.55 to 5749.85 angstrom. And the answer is 6.14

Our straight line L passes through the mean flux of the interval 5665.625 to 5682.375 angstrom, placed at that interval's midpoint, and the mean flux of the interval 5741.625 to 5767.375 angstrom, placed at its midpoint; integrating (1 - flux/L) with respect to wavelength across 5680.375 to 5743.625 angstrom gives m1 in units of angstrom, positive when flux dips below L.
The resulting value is 1.0 angstrom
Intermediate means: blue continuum 6.13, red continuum 6.17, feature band 6.05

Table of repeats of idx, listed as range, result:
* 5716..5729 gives 6.13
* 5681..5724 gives 6.02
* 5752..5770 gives 6.15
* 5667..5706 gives 6.07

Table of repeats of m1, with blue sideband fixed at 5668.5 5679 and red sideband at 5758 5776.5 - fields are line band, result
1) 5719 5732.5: -0.02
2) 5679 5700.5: 0.21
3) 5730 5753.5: -0.10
